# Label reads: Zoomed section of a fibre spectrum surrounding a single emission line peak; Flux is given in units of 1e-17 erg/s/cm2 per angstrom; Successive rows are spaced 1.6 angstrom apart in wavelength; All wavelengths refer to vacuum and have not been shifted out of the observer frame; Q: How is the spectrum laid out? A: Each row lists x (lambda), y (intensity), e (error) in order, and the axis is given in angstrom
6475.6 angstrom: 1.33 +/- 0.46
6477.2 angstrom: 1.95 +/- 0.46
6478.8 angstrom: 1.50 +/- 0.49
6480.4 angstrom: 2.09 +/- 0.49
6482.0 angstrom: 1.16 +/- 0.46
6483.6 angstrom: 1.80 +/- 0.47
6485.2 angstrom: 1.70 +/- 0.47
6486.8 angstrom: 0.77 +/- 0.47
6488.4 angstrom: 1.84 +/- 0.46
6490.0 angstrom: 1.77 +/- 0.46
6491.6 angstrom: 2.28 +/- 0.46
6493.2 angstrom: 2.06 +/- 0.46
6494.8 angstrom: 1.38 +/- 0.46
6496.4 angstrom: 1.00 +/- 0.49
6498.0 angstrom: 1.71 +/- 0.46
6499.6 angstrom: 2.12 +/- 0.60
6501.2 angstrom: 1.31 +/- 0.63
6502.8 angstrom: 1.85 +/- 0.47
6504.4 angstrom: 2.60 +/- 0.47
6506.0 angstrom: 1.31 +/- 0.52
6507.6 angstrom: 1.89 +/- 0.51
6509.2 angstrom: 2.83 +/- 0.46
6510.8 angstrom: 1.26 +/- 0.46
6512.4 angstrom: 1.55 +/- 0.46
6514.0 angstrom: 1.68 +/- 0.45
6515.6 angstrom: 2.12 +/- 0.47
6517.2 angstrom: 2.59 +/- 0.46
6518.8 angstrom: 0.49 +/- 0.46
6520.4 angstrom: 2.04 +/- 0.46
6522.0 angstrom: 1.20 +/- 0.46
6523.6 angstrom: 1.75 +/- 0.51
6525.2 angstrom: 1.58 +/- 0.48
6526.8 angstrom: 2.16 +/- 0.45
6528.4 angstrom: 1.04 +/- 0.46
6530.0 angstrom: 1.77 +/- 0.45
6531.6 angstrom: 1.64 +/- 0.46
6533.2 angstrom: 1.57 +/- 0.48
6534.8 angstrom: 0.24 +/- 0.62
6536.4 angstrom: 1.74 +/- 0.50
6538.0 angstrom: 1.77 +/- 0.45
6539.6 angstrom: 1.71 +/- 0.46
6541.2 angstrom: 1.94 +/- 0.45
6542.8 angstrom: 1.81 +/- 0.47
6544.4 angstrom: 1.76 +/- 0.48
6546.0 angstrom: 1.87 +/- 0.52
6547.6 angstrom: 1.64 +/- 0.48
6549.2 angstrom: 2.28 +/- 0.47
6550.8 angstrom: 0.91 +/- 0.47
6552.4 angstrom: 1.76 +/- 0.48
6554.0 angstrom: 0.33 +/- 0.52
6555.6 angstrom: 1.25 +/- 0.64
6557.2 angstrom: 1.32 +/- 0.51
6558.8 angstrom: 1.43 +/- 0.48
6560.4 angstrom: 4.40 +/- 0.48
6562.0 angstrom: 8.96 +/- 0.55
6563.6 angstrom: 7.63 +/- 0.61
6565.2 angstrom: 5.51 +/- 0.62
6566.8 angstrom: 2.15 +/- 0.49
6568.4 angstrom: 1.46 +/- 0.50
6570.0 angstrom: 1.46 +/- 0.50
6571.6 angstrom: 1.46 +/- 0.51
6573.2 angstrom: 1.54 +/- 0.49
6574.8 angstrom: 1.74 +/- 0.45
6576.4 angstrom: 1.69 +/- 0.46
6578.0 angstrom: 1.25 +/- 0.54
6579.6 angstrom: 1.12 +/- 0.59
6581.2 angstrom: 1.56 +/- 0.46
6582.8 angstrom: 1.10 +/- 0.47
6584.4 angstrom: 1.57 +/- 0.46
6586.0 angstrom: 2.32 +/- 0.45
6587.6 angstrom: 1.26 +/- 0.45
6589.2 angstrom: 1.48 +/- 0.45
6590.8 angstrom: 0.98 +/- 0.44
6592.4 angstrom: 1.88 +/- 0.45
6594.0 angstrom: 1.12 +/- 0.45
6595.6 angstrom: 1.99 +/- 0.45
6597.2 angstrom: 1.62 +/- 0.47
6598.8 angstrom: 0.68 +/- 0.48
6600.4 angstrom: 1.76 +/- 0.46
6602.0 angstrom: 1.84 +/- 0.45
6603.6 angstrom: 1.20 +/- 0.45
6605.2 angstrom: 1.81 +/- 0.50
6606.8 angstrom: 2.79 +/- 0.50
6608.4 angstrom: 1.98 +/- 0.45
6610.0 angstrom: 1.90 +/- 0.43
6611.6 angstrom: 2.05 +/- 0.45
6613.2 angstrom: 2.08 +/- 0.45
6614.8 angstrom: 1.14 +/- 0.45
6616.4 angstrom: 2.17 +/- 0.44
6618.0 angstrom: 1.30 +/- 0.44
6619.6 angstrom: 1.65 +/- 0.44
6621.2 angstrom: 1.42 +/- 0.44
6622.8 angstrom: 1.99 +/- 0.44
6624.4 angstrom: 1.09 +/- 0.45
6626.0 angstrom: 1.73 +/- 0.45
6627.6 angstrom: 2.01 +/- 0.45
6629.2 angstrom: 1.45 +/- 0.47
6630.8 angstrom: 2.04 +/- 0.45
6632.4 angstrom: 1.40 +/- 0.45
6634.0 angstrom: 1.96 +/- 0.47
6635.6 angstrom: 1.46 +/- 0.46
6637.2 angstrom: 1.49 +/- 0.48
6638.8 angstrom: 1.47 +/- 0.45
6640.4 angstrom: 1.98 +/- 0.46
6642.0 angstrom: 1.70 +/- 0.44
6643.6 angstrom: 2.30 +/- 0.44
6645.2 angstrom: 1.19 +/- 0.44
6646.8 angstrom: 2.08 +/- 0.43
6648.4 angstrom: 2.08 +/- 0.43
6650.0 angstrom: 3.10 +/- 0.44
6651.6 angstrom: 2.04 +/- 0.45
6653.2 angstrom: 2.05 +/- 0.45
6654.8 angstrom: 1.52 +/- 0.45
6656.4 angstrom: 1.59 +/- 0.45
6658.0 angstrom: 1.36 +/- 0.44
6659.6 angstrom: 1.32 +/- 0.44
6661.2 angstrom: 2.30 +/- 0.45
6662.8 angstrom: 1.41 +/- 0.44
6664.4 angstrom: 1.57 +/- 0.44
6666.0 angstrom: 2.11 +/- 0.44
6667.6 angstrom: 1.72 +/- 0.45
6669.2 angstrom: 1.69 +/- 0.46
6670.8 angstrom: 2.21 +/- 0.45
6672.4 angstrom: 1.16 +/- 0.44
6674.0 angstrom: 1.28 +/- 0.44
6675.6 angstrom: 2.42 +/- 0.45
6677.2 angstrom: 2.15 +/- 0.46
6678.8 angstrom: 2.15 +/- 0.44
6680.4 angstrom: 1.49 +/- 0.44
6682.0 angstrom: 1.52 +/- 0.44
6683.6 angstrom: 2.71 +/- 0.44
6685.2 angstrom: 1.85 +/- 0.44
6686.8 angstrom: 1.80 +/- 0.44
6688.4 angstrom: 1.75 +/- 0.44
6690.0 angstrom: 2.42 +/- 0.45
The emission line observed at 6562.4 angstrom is H-beta 4861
